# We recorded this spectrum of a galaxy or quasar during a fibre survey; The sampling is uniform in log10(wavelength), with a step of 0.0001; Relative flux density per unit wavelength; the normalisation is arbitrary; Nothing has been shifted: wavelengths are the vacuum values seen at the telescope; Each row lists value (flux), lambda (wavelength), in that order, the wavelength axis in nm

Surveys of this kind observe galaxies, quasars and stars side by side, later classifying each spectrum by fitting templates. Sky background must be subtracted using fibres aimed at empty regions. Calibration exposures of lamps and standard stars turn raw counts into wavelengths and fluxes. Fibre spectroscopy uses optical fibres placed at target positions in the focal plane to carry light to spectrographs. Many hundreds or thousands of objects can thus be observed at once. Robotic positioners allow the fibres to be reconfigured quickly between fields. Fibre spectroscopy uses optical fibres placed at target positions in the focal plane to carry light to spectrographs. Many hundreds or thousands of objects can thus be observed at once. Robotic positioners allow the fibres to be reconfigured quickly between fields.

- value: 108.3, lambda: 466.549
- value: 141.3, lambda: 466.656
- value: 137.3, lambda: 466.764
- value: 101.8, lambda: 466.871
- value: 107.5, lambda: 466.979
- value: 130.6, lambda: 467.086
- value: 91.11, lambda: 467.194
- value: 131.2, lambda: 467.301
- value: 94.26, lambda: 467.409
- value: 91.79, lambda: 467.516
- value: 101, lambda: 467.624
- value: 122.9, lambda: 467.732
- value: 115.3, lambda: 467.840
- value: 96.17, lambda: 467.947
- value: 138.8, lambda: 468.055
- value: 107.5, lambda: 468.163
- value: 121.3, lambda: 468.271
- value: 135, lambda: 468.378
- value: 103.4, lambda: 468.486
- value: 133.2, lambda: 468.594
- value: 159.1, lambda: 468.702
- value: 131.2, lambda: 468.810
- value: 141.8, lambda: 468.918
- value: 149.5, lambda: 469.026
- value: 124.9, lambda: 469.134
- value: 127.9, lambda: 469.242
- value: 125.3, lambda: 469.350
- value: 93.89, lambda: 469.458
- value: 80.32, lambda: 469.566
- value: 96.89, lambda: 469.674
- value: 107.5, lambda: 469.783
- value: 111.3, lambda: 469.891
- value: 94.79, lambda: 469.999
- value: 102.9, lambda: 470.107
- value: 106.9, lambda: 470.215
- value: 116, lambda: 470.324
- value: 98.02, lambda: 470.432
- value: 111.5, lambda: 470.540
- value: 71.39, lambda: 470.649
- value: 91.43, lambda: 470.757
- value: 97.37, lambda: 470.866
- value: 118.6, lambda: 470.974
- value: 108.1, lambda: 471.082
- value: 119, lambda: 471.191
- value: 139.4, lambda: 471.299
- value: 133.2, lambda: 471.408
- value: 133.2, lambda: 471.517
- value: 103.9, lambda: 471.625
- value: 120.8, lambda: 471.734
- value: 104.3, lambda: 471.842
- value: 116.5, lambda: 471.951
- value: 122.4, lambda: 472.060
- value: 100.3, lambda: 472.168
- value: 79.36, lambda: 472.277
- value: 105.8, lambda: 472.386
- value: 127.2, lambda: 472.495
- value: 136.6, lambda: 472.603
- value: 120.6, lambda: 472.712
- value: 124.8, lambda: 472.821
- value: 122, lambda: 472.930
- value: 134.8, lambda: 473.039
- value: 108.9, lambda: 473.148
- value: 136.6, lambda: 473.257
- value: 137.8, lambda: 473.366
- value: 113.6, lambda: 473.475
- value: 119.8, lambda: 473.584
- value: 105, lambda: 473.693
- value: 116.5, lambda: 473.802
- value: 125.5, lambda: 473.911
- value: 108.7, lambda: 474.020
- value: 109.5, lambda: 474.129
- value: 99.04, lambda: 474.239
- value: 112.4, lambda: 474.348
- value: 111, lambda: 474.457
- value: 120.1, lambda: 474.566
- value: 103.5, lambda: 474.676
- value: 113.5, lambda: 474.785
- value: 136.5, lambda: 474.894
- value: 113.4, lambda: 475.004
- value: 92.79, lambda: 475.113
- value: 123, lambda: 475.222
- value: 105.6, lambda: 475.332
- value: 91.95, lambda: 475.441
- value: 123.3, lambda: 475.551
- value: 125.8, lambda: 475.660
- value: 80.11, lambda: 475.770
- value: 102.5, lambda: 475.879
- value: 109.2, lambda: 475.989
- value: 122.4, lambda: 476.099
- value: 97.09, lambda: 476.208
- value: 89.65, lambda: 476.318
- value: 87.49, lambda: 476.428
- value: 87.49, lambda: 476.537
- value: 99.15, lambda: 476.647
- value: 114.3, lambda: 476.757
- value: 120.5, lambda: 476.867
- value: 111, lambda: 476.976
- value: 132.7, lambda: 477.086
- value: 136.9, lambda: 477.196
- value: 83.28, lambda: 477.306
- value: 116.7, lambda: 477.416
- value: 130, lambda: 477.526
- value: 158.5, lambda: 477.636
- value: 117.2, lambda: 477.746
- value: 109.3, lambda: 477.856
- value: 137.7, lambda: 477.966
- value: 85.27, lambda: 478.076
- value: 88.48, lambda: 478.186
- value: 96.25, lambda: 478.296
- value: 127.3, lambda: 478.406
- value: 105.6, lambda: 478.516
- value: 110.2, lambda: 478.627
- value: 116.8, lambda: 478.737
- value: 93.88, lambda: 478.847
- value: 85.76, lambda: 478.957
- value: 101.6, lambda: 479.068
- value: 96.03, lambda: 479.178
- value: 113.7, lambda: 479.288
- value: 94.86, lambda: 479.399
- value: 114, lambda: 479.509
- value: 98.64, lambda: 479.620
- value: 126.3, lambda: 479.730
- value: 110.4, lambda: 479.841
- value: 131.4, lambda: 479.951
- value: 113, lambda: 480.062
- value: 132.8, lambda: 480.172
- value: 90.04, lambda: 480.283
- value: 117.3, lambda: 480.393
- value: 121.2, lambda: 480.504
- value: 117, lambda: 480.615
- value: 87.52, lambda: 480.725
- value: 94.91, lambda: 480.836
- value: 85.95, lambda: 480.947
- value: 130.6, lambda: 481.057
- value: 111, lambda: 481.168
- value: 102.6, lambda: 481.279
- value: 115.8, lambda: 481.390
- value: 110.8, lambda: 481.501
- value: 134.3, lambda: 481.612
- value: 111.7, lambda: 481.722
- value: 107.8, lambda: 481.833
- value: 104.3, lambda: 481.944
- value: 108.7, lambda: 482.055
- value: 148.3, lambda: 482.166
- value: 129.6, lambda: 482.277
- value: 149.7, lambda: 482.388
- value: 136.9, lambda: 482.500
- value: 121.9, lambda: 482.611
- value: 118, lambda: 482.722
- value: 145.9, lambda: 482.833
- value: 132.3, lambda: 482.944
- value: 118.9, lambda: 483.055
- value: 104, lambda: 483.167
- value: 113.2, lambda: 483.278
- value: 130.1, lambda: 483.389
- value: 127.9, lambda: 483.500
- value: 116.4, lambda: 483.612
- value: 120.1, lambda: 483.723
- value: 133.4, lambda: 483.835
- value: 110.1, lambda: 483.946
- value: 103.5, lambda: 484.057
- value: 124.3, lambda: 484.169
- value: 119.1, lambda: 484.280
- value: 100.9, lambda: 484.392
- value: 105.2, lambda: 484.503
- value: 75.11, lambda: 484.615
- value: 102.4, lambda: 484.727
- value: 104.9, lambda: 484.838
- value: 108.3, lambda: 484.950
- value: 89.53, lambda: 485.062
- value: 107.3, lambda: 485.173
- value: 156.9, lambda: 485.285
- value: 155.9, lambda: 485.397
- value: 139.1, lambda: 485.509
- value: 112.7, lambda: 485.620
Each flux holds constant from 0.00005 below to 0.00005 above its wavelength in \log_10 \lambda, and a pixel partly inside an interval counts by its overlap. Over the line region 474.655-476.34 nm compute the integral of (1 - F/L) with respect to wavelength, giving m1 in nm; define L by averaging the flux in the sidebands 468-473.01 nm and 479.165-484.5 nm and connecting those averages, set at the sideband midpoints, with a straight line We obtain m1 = 0.108 nm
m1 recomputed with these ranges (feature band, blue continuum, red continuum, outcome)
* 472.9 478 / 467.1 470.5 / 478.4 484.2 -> 0.05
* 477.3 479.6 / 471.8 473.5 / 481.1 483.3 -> 0.21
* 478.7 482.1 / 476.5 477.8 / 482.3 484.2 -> 0.34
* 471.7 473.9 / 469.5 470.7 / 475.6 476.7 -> -0.39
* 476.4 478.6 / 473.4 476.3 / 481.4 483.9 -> 0.05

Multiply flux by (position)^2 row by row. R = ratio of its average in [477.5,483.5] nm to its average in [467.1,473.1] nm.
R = 1.05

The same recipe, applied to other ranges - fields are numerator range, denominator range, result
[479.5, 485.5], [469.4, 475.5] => 1.09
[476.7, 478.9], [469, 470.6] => 1.09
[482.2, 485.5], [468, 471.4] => 1.10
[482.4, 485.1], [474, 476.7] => 1.12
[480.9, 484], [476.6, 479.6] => 1.11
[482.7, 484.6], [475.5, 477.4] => 1.13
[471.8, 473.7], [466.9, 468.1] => 1.09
